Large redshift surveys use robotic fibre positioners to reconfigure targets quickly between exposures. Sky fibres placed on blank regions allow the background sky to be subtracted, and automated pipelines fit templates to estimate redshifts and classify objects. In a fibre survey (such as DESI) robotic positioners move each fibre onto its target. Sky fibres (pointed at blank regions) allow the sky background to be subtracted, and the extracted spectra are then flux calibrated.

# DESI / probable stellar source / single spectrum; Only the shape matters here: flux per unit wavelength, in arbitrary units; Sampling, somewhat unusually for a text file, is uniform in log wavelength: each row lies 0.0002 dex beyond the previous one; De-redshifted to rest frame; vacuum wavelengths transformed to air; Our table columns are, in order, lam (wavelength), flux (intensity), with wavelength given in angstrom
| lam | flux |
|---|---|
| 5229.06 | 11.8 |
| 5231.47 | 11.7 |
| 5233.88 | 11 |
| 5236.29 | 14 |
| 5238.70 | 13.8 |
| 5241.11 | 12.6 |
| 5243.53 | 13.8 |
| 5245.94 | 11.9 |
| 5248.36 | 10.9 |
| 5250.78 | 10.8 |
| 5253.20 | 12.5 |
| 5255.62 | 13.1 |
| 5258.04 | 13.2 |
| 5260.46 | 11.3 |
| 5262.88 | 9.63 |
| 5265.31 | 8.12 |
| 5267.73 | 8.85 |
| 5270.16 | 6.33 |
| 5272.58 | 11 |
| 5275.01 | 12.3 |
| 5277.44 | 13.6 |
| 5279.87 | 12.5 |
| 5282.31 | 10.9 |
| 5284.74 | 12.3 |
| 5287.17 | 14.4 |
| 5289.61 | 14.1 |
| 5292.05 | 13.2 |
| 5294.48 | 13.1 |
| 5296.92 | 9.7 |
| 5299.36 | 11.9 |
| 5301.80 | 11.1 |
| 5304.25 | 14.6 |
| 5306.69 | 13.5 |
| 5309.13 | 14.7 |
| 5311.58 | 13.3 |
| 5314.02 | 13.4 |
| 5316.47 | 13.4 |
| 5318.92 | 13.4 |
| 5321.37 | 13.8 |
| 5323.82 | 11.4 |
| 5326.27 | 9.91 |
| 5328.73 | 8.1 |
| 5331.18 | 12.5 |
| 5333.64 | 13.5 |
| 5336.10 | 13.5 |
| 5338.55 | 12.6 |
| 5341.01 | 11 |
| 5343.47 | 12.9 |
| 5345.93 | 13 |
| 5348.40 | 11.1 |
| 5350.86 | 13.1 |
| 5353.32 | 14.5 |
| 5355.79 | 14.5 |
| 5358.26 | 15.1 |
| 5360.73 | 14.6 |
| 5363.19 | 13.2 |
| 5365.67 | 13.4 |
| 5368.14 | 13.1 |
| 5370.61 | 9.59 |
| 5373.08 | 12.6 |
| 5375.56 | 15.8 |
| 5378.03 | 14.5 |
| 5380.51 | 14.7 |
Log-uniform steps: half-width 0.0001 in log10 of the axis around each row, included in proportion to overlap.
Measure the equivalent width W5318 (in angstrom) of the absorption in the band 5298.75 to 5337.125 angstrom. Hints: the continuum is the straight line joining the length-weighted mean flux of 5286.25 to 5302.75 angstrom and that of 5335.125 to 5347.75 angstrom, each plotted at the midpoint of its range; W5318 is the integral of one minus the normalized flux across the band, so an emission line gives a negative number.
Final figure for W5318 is -0.4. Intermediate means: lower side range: 12.5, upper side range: 12.5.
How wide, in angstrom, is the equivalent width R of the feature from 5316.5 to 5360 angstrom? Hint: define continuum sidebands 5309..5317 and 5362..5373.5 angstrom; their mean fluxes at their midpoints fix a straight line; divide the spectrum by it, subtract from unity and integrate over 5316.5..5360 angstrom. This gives 1.2 angstrom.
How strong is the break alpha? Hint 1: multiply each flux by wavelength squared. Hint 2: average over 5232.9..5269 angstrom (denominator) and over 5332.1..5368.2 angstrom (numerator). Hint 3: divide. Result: 1.2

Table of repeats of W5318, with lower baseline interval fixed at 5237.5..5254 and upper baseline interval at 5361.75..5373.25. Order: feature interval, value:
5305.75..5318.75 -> -1.3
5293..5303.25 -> 0.7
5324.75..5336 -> 1.0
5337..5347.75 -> 0.0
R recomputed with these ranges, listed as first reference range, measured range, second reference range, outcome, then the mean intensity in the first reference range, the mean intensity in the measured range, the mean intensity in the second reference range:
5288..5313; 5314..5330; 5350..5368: 1.8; 12.9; 11.8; 14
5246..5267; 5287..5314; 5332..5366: -1.9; 11.2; 13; 13.3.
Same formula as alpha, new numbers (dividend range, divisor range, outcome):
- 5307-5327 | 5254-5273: 1.30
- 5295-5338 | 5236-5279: 1.11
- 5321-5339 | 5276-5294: 0.92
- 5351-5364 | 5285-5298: 1.14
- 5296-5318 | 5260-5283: 1.25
